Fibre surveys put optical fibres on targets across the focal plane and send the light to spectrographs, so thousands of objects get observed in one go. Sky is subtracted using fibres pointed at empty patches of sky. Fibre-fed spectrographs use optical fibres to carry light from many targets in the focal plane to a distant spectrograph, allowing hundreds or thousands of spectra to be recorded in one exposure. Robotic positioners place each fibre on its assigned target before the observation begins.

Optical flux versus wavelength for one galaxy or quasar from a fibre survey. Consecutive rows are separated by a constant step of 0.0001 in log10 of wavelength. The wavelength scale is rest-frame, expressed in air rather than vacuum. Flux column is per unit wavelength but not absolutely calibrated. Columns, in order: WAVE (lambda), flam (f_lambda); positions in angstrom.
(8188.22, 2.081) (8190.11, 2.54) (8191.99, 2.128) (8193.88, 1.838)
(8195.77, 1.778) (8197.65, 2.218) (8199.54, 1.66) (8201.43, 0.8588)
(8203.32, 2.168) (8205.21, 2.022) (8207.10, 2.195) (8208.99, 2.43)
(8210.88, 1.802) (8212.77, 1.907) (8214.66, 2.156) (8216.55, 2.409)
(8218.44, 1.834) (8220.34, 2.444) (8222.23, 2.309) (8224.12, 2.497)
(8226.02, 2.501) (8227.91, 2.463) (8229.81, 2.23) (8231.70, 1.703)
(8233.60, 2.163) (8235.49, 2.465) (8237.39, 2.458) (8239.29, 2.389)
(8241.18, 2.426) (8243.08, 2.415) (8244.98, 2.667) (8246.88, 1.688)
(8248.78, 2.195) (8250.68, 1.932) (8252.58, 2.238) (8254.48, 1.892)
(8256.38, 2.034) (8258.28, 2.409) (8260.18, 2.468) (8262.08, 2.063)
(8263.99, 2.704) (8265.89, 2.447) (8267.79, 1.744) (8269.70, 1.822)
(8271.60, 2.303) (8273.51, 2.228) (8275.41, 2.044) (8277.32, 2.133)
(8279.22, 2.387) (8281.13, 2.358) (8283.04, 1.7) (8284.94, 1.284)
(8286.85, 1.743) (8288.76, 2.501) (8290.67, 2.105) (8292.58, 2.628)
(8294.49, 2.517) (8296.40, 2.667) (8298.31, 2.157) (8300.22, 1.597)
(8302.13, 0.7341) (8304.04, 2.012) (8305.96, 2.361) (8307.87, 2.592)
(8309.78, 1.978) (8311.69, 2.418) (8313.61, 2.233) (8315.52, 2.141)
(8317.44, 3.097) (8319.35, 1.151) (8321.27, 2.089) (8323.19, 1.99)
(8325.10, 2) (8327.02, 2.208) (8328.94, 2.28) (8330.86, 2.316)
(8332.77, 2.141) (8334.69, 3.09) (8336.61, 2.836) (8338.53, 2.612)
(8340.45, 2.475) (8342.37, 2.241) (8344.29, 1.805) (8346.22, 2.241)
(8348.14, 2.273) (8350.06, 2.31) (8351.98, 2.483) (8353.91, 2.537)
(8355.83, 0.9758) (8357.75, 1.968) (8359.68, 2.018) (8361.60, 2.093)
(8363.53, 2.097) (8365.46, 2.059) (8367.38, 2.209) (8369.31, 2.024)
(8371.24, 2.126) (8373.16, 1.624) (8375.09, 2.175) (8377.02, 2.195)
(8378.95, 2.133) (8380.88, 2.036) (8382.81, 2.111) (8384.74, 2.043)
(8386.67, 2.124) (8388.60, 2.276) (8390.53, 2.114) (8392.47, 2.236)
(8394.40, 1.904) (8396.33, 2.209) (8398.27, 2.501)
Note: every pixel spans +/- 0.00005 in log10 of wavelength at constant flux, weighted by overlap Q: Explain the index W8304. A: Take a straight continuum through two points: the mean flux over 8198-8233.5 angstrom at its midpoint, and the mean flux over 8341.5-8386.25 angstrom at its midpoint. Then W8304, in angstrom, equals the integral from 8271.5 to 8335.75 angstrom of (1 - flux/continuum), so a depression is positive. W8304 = -2.1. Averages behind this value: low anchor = 2.09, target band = 2.15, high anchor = 2.08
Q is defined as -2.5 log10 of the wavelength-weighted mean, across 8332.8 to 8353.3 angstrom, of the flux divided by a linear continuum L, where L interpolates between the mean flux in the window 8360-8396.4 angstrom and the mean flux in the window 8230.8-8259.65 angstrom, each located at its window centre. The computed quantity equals -0.14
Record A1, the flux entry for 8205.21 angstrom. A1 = 2.022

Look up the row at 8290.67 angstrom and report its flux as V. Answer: 2.105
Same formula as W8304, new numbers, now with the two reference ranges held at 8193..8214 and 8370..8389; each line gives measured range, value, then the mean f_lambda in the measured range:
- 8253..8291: -2.90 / 2.12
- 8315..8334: -1.24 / 2.15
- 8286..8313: -2.01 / 2.15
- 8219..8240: -4.27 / 2.32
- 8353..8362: 0.67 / 1.91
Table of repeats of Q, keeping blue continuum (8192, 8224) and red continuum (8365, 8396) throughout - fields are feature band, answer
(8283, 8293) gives 0.03 mag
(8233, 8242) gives -0.18 mag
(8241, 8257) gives -0.06 mag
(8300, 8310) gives 0.09 mag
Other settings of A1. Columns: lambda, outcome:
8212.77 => 1.907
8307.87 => 2.592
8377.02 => 2.195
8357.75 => 1.968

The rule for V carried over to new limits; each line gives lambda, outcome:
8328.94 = 2.28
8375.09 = 2.175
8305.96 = 2.361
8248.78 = 2.195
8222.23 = 2.309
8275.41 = 2.044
